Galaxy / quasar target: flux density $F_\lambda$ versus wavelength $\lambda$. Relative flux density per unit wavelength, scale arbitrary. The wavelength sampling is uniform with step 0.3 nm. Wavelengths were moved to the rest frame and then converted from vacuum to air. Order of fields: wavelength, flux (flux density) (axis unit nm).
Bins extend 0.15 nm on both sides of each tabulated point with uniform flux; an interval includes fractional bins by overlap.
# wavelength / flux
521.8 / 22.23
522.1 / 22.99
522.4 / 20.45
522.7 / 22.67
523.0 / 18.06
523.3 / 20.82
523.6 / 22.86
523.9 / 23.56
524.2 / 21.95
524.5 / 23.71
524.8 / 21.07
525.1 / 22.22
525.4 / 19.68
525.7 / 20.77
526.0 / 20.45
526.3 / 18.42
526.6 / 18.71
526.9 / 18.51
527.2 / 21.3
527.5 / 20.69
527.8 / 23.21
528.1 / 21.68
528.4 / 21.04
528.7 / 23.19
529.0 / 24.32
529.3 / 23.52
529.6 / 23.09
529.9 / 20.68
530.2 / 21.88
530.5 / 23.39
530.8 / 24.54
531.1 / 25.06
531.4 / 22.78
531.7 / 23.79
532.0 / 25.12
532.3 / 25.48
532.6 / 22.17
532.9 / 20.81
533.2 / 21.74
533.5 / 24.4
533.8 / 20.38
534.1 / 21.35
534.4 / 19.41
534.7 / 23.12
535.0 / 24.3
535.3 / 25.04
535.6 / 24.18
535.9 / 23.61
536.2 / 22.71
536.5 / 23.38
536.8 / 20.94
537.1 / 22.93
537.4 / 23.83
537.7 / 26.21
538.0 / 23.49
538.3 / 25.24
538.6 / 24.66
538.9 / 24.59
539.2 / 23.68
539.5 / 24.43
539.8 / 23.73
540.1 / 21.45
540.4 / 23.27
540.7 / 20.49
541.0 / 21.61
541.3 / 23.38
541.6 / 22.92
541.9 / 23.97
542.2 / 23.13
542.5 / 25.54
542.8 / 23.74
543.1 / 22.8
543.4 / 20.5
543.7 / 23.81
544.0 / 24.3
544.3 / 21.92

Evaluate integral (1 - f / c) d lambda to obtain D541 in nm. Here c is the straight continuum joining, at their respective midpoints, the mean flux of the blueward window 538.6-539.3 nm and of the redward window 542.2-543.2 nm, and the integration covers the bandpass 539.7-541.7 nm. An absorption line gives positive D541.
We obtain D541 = 0.15 nm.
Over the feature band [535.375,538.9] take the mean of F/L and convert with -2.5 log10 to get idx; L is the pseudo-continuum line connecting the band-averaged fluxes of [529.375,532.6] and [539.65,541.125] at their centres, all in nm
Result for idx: -0.057 mag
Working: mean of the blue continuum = 23.5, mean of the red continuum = 22.1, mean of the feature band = 23.8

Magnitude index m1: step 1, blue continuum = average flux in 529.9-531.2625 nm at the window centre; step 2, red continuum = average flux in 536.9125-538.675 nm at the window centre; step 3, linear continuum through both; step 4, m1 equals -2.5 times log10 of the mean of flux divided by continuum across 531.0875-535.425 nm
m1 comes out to 0.04 mag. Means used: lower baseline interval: 23.4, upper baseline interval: 24.3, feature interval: 22.9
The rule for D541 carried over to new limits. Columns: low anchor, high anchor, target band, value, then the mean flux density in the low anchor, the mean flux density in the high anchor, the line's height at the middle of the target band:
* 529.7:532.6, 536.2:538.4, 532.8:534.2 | 0.11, 23.6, 23.6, 23.6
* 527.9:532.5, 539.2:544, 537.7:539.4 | -0.10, 23.3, 23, 23.1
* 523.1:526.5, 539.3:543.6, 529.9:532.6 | -0.22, 21.3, 22.9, 22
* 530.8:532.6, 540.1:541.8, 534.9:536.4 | -0.03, 24.3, 22.3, 23.4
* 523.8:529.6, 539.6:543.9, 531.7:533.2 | -0.08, 21.5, 22.9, 22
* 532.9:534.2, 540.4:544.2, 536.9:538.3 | -0.11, 21.9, 23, 22.4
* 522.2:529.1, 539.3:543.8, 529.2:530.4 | -0.03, 21.3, 23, 21.7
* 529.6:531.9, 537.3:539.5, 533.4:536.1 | 0.12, 23.2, 24.5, 23.9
